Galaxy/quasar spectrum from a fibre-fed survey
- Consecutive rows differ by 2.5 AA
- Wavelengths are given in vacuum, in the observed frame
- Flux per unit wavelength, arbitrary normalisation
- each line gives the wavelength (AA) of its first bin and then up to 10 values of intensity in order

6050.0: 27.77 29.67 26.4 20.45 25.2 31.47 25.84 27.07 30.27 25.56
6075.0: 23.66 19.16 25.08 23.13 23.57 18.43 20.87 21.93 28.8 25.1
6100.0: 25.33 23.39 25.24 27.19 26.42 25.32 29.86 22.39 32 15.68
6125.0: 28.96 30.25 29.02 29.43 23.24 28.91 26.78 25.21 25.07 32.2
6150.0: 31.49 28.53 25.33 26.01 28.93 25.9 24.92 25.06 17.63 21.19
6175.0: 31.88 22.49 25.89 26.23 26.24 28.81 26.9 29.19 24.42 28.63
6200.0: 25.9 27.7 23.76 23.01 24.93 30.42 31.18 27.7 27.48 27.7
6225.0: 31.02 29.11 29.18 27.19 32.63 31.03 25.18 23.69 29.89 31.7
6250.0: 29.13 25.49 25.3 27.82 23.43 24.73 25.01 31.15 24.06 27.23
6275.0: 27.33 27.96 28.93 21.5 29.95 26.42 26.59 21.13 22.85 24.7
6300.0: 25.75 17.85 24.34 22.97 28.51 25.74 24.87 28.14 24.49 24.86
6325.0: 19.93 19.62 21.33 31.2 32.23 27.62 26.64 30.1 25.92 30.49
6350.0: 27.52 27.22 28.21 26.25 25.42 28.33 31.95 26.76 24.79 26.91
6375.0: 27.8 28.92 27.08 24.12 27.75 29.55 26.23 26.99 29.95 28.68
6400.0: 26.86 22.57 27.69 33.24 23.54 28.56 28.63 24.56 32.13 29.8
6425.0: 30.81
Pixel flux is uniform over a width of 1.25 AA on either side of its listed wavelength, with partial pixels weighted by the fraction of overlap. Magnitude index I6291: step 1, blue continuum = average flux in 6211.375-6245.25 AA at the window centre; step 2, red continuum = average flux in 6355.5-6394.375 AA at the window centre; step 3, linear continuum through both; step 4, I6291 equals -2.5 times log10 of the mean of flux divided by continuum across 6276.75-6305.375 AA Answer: 0.14 mag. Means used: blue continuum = 28.8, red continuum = 27.3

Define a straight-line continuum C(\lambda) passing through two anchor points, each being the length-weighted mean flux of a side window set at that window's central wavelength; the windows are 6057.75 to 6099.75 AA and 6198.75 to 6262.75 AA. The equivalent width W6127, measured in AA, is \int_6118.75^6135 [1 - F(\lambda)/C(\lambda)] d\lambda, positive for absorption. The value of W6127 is -1.1 AA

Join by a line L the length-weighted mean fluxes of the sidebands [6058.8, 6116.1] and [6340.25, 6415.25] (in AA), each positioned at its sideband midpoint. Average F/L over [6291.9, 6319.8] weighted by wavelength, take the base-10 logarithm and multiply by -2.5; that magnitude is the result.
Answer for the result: 0.11 mag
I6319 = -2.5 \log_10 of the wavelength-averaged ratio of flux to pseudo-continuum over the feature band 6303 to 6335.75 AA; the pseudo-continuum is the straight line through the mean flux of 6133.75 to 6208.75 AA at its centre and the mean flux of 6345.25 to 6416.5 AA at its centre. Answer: 0.09 mag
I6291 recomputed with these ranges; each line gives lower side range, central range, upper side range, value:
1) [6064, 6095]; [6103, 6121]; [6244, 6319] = -0.105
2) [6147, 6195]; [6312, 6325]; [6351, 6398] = 0.089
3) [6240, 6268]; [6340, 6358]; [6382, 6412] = -0.029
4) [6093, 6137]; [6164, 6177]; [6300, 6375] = 0.097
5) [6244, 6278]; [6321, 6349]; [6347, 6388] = 0.042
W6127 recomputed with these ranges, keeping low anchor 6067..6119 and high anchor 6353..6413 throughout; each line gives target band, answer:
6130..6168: -3.10 AA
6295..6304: 1.28 AA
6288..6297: 0.91 AA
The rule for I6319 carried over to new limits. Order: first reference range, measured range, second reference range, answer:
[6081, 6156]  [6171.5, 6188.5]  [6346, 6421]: 0.01 mag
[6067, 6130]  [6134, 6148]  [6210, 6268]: -0.03 mag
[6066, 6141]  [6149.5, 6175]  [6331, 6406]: 0.01 mag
